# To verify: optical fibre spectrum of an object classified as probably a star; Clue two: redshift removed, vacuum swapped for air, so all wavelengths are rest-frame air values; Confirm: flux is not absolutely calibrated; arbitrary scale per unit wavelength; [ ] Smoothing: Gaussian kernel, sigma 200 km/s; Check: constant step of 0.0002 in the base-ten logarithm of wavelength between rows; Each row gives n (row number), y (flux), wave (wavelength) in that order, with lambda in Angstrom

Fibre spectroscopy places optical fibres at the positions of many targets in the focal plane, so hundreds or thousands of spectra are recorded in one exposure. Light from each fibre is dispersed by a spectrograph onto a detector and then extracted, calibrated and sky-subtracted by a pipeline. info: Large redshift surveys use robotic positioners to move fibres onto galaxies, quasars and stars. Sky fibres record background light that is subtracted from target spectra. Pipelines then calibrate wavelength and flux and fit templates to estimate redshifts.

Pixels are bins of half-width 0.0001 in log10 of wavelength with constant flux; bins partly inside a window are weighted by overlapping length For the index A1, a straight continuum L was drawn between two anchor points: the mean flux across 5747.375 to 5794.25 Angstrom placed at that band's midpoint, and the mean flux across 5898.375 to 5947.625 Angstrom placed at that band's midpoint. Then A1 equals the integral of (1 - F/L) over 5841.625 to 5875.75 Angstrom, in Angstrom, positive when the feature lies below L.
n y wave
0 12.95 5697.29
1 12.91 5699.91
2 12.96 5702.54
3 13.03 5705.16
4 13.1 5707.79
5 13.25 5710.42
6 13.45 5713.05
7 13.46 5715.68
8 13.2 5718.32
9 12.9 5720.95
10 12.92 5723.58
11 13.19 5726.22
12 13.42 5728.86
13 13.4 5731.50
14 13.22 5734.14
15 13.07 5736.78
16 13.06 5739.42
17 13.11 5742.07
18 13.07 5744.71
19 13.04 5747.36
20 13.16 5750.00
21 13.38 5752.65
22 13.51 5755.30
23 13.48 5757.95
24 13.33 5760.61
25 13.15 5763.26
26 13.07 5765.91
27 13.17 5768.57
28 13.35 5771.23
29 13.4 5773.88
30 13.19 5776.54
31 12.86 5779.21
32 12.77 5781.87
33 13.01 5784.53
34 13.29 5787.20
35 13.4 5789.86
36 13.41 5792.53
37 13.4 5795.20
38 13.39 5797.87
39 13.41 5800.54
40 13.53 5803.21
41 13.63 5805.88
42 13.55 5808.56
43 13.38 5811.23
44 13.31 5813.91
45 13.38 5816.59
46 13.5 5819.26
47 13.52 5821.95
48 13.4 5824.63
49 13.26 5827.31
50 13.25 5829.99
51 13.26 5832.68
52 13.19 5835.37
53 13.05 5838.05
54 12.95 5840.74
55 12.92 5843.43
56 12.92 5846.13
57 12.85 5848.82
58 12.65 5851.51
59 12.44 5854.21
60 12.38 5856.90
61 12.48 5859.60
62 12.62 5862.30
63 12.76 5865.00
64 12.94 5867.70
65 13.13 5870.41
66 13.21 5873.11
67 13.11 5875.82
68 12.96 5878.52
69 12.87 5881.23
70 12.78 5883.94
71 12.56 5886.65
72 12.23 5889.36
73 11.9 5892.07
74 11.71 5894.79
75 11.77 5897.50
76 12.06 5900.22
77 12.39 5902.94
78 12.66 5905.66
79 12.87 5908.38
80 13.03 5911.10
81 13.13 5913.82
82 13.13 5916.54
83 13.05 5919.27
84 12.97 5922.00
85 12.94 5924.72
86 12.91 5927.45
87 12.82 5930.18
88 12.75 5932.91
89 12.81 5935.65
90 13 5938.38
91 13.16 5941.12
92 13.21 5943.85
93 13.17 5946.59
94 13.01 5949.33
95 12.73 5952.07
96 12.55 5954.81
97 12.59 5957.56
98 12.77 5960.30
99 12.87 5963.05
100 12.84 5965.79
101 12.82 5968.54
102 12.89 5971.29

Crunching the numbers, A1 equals 0.62 Angstrom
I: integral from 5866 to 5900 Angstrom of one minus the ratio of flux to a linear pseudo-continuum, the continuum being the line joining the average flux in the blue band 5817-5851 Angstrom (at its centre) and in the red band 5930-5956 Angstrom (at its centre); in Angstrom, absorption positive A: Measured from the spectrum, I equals 1.25 Angstrom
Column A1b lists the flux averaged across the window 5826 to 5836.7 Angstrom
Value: 13.2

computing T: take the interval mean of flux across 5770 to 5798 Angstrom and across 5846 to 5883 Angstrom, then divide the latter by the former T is 0.97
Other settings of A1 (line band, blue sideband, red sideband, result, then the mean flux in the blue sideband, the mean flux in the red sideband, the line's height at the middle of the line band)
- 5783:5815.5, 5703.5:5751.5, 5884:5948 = -1.0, 13.2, 12.7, 13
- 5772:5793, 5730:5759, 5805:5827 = 0.3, 13.2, 13.4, 13.3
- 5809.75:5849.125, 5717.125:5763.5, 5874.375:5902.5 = -1.6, 13.2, 12.4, 12.7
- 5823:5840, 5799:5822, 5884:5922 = 0.0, 13.5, 12.5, 13.3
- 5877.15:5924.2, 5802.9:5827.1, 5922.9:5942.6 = 1.7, 13.5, 12.9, 13.1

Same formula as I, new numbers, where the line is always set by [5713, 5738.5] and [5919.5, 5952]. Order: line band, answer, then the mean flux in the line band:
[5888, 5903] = 1.2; 12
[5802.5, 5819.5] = -0.5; 13.5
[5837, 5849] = 0.1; 12.9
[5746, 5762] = -0.2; 13.3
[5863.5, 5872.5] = 0.1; 13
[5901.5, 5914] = 0.2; 12.8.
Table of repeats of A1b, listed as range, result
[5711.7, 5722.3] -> 13.3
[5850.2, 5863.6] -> 12.5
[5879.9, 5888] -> 12.7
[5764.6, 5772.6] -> 13.2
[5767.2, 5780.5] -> 13.2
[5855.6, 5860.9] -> 12.4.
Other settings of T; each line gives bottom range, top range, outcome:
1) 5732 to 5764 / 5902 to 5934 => 0.98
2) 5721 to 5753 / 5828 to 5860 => 0.98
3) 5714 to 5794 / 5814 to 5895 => 0.98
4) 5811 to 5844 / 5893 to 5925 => 0.95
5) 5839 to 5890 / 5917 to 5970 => 1.01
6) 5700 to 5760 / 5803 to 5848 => 1.01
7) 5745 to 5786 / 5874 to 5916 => 0.95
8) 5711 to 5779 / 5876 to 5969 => 0.96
